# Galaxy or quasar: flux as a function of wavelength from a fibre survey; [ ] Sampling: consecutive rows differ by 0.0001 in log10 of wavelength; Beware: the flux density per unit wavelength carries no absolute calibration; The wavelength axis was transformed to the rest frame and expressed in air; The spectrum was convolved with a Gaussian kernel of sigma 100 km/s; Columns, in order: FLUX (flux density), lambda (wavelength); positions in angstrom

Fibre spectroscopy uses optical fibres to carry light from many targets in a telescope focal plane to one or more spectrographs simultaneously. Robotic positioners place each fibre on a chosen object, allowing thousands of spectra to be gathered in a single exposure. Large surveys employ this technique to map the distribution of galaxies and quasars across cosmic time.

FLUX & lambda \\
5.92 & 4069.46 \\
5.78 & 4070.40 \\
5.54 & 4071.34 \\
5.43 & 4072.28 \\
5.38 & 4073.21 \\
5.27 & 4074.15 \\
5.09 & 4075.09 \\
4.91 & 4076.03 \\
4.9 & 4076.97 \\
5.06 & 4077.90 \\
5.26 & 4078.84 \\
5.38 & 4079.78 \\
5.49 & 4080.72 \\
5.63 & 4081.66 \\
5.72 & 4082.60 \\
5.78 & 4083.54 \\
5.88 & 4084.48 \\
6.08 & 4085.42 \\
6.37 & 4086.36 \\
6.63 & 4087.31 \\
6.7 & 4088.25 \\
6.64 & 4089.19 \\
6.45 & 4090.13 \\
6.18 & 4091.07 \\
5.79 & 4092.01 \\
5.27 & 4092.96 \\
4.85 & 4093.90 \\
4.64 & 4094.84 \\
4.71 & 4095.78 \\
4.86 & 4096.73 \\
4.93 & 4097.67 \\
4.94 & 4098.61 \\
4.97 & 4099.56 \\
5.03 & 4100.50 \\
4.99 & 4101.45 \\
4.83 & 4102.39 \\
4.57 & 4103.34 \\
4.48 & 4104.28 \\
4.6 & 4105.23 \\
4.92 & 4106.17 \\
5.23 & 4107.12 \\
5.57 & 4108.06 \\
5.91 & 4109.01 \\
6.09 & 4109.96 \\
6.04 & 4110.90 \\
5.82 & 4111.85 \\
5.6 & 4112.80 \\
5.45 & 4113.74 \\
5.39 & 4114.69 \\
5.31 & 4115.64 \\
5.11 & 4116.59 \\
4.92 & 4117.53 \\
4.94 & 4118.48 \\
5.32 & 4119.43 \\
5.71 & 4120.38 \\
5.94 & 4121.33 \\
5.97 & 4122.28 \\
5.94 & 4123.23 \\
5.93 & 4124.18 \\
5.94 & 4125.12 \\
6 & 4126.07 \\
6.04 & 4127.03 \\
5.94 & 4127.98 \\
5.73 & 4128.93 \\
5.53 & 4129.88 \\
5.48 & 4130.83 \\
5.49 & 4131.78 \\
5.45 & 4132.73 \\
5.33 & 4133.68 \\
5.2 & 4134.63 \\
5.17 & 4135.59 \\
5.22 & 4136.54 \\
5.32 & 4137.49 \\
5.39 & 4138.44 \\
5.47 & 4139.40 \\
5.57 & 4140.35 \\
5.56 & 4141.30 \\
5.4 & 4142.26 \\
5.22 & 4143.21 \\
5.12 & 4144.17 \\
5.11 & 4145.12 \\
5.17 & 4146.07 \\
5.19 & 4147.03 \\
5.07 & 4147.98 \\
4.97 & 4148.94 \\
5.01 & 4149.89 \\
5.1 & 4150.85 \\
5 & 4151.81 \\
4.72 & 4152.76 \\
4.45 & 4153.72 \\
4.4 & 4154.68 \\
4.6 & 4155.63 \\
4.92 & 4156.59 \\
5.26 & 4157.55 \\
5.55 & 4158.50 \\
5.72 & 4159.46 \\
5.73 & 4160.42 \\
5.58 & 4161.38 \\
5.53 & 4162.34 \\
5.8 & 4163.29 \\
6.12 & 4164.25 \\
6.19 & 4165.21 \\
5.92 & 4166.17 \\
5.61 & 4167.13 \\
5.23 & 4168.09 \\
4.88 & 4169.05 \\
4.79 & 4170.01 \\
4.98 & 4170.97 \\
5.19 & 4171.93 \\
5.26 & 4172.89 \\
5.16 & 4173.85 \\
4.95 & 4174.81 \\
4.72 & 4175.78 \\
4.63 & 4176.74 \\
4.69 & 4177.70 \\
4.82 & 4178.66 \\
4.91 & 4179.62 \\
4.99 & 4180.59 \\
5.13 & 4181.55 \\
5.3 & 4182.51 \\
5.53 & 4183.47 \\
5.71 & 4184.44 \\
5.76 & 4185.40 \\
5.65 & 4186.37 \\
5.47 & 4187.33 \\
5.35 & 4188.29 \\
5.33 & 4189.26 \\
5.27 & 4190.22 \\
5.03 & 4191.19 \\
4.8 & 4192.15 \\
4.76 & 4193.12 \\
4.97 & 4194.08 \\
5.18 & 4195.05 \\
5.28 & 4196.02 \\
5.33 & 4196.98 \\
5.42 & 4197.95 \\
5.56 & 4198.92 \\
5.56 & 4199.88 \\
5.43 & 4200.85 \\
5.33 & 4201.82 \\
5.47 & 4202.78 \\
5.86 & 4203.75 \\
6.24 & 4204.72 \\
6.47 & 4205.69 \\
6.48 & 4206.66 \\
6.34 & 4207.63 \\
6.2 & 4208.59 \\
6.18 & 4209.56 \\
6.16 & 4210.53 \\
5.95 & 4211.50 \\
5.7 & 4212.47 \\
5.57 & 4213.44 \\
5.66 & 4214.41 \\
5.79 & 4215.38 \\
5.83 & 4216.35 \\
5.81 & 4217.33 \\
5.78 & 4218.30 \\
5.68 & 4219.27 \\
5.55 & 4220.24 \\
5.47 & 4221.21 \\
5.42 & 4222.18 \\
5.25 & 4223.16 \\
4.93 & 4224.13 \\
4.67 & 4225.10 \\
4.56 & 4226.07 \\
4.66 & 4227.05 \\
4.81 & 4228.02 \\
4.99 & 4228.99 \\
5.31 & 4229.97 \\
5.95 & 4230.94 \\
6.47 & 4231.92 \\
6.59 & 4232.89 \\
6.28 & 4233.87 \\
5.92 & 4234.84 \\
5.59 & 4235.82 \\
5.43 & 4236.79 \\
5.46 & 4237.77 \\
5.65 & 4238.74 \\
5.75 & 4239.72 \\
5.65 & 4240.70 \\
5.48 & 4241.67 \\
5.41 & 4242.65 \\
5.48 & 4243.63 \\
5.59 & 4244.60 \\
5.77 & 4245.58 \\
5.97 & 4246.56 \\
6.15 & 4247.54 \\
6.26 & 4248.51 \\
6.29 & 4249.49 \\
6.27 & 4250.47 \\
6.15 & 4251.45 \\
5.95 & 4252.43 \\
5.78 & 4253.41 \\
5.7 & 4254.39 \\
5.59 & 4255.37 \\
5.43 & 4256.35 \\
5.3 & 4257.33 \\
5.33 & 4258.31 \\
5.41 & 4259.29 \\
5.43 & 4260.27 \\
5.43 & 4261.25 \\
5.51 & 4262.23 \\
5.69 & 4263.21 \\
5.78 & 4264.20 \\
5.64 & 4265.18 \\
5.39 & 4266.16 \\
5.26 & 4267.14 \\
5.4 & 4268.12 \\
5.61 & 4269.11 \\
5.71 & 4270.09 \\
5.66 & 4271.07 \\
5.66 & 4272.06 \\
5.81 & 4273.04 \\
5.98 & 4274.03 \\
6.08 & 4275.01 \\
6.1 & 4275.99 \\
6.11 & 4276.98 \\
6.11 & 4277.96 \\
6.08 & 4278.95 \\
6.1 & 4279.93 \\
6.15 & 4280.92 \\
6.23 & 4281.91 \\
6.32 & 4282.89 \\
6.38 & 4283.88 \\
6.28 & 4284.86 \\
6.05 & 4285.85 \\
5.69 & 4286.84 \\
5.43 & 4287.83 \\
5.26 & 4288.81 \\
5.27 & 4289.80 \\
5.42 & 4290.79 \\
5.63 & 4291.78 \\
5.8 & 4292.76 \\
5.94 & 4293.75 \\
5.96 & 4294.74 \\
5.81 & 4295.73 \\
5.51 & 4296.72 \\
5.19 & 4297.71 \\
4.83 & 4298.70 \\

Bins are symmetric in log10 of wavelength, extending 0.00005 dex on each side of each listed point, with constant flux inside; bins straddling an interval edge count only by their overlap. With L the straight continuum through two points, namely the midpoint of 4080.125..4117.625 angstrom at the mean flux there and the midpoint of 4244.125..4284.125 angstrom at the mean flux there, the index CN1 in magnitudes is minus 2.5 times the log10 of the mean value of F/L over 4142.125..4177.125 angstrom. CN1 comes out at 0.08 mag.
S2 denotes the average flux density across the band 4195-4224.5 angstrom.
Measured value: 5.72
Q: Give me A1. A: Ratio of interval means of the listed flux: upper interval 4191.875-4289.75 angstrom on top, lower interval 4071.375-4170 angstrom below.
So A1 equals 1.05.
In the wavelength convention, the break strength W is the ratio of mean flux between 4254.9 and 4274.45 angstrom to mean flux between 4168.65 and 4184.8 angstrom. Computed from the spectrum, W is 1.10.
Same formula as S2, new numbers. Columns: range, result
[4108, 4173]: 5.41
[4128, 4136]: 5.45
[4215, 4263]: 5.61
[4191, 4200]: 5.18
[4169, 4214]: 5.41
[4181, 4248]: 5.57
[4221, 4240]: 5.45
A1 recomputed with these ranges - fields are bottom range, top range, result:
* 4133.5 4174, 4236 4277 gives 1.08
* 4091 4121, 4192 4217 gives 1.09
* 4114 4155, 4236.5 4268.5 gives 1.06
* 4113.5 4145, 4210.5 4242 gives 1.01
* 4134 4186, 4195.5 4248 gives 1.08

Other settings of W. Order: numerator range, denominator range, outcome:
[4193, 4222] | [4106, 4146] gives 1.03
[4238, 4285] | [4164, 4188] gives 1.10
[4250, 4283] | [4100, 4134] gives 1.06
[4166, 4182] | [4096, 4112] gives 0.98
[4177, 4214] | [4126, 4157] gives 1.05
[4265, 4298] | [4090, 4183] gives 1.10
